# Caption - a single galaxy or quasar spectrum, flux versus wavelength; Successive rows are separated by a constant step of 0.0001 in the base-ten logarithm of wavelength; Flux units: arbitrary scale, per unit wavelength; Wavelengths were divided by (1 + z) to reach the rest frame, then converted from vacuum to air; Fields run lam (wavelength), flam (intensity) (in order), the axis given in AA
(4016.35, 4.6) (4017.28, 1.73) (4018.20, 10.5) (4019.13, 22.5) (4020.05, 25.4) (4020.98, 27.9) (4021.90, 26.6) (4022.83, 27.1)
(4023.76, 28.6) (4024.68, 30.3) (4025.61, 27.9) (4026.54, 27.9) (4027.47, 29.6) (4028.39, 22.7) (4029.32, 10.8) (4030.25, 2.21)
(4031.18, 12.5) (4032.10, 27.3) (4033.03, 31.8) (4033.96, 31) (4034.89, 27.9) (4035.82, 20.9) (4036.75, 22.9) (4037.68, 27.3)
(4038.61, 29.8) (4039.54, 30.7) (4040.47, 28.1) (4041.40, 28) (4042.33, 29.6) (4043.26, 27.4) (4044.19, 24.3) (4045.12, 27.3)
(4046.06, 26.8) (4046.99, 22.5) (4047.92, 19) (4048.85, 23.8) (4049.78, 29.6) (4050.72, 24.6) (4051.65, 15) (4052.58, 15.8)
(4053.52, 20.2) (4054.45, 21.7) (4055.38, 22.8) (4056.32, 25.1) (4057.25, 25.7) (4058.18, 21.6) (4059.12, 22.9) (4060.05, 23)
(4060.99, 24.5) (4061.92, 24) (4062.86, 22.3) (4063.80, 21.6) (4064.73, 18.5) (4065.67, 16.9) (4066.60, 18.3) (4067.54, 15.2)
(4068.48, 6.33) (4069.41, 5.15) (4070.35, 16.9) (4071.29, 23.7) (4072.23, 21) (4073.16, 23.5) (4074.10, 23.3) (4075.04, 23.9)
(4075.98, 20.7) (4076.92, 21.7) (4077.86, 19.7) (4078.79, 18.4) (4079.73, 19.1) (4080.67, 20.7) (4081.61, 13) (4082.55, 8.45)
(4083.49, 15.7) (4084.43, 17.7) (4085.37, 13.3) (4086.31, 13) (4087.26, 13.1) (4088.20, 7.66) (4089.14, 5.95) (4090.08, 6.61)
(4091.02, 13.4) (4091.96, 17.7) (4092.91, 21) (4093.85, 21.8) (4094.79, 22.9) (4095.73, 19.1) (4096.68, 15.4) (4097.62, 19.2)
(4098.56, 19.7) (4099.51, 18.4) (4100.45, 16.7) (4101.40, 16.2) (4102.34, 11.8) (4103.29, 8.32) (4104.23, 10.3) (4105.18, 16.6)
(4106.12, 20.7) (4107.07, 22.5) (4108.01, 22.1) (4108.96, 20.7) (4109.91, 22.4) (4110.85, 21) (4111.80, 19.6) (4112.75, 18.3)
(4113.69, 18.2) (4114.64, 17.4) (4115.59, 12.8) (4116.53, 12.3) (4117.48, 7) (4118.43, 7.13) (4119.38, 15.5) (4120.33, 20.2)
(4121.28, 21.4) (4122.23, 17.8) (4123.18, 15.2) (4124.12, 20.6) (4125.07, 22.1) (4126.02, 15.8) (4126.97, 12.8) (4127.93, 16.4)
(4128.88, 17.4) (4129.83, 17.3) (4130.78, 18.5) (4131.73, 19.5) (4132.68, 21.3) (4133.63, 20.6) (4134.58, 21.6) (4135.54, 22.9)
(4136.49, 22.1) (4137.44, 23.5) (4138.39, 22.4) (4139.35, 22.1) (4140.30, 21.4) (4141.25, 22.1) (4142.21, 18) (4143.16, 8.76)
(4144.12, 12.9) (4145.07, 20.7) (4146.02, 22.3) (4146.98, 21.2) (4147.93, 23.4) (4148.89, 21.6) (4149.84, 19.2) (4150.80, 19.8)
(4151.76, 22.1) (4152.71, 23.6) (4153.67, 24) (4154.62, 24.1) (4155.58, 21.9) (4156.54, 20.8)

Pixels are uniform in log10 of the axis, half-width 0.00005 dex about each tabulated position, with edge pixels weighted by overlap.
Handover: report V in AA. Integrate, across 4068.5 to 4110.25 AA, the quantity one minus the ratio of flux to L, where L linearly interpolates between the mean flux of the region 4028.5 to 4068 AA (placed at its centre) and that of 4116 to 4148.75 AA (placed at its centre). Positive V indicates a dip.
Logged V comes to 7.6 AA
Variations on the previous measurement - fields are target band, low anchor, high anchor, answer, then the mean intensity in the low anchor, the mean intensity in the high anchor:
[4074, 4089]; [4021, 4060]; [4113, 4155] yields 3.8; 24.4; 18.8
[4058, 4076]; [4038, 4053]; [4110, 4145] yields 2.9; 25.2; 18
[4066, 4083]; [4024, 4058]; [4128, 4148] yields 3.7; 24.2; 19.9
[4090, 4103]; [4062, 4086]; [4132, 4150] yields 1.0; 17.9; 20.4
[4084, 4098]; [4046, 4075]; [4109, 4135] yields 2.8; 20.6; 17.5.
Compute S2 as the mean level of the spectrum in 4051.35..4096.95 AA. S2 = 18.1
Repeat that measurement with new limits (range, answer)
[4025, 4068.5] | 23.1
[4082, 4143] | 17.2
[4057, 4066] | 22.1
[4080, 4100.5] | 15.5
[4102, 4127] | 16.8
